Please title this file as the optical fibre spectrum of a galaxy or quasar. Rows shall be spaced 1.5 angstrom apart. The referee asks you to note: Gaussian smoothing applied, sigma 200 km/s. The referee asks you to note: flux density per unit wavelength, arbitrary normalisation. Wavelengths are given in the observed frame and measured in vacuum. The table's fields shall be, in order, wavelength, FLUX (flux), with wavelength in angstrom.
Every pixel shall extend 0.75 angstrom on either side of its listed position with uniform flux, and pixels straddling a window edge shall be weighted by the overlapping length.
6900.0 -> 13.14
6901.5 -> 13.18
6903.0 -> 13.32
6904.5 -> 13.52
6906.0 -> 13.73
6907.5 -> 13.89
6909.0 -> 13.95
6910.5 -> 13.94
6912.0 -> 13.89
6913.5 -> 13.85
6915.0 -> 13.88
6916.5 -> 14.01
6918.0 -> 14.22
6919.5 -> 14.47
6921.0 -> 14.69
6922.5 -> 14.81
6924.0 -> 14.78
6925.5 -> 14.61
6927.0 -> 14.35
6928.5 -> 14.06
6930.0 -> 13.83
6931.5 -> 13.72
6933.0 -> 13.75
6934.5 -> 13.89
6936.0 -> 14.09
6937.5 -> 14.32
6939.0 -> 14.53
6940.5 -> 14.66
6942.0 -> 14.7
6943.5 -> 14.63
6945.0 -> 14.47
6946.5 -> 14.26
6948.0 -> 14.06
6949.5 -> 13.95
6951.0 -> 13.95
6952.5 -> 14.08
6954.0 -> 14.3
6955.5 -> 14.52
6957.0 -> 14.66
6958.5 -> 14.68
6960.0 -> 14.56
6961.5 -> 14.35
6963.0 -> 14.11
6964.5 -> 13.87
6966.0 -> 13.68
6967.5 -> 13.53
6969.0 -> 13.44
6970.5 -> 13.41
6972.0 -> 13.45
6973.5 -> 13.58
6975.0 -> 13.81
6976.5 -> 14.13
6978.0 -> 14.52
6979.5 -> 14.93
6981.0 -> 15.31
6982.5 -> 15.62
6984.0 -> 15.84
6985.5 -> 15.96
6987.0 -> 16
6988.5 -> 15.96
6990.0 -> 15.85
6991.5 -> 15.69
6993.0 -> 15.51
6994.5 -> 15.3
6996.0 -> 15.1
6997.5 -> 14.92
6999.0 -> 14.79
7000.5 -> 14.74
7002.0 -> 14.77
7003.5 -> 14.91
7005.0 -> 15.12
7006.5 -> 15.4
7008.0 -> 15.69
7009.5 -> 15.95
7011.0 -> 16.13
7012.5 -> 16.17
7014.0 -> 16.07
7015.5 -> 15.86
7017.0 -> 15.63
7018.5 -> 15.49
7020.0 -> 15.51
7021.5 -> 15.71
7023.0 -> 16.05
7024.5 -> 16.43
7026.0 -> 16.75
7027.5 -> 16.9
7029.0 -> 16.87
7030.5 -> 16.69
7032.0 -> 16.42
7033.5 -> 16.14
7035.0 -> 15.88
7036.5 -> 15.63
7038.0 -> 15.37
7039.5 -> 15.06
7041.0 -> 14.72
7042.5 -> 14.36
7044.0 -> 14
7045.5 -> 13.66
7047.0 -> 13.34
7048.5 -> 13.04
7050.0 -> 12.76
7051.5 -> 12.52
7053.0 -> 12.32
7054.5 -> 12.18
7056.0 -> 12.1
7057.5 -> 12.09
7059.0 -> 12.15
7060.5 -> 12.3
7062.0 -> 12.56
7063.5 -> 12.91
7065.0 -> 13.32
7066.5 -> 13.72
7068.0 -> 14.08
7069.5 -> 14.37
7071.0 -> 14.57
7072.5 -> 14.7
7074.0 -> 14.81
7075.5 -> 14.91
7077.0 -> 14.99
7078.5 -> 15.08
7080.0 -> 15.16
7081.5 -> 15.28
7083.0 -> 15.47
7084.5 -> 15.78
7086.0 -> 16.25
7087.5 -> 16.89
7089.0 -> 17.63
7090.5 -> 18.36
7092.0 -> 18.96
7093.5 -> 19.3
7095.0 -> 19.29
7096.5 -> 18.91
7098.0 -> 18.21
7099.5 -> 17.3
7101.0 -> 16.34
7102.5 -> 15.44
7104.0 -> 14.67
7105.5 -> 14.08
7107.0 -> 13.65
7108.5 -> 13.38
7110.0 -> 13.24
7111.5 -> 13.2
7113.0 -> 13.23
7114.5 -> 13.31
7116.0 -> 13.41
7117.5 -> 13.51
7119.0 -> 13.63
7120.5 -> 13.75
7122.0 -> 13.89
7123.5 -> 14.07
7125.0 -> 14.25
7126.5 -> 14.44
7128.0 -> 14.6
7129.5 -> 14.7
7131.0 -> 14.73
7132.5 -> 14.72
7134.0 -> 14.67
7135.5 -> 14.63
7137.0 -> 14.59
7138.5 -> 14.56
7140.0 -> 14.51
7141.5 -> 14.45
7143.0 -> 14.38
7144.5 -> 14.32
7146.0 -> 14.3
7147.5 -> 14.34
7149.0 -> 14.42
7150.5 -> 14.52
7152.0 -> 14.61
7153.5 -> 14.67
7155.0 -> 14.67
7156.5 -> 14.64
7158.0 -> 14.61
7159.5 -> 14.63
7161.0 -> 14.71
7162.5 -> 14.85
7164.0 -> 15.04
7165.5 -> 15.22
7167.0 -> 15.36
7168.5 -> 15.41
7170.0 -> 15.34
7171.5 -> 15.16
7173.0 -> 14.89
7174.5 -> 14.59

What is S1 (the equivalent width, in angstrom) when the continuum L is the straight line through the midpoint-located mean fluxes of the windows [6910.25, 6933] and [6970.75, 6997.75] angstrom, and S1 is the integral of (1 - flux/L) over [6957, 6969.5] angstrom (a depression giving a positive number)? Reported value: 0.6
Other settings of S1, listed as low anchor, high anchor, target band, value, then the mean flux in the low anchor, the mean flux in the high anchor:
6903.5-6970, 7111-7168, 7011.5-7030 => -2.4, 14.2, 14.4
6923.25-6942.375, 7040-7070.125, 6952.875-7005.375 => -3.4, 14.2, 13.1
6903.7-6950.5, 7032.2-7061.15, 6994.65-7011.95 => -1.7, 14.2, 13.7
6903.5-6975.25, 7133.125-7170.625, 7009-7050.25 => -3.2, 14.1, 14.7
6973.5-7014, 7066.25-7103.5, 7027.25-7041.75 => -0.2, 15.3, 16.3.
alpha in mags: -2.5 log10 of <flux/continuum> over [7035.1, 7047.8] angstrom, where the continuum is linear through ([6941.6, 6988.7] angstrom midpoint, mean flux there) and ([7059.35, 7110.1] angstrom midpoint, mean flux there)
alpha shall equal 0.04 mag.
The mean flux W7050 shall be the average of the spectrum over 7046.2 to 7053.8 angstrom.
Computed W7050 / 12.8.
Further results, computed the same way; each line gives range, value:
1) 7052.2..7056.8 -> 12.2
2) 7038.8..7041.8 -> 14.9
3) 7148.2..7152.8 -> 14.5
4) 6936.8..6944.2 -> 14.6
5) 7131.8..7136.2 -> 14.7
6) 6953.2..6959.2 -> 14.5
